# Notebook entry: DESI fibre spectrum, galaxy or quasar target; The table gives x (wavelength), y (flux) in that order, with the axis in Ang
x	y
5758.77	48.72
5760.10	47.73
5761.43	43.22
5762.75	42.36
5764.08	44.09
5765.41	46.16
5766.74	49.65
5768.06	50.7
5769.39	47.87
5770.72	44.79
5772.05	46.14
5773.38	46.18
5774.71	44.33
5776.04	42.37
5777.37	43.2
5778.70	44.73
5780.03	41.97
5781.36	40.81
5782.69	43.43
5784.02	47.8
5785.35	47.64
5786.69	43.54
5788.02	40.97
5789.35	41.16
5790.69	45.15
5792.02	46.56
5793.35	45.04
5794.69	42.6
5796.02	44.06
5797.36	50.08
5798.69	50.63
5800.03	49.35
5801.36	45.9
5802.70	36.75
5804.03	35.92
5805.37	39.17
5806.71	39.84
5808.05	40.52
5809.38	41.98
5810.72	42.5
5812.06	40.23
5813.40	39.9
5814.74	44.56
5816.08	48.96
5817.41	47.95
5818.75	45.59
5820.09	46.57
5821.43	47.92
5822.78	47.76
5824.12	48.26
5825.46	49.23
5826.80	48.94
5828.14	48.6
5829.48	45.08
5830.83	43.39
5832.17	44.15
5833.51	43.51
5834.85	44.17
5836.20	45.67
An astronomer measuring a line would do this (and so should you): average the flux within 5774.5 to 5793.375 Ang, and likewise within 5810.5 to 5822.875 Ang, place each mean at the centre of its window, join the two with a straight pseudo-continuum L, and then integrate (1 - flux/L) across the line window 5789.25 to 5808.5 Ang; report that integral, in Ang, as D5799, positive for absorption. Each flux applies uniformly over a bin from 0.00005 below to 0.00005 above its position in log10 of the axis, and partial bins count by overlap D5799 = 0.4 Ang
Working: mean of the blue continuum 43.9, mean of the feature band 43.6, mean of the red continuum 45.2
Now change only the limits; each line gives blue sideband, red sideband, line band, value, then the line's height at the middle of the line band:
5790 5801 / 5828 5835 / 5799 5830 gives 0.7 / 45.6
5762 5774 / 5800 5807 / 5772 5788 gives 0.1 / 44.4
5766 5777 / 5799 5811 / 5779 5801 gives -0.7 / 43.7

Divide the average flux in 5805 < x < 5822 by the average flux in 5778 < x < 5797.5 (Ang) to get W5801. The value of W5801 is 0.99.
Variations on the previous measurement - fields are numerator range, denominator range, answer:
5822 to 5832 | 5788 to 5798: 1.06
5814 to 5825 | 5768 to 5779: 1.04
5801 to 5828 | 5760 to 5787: 0.97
